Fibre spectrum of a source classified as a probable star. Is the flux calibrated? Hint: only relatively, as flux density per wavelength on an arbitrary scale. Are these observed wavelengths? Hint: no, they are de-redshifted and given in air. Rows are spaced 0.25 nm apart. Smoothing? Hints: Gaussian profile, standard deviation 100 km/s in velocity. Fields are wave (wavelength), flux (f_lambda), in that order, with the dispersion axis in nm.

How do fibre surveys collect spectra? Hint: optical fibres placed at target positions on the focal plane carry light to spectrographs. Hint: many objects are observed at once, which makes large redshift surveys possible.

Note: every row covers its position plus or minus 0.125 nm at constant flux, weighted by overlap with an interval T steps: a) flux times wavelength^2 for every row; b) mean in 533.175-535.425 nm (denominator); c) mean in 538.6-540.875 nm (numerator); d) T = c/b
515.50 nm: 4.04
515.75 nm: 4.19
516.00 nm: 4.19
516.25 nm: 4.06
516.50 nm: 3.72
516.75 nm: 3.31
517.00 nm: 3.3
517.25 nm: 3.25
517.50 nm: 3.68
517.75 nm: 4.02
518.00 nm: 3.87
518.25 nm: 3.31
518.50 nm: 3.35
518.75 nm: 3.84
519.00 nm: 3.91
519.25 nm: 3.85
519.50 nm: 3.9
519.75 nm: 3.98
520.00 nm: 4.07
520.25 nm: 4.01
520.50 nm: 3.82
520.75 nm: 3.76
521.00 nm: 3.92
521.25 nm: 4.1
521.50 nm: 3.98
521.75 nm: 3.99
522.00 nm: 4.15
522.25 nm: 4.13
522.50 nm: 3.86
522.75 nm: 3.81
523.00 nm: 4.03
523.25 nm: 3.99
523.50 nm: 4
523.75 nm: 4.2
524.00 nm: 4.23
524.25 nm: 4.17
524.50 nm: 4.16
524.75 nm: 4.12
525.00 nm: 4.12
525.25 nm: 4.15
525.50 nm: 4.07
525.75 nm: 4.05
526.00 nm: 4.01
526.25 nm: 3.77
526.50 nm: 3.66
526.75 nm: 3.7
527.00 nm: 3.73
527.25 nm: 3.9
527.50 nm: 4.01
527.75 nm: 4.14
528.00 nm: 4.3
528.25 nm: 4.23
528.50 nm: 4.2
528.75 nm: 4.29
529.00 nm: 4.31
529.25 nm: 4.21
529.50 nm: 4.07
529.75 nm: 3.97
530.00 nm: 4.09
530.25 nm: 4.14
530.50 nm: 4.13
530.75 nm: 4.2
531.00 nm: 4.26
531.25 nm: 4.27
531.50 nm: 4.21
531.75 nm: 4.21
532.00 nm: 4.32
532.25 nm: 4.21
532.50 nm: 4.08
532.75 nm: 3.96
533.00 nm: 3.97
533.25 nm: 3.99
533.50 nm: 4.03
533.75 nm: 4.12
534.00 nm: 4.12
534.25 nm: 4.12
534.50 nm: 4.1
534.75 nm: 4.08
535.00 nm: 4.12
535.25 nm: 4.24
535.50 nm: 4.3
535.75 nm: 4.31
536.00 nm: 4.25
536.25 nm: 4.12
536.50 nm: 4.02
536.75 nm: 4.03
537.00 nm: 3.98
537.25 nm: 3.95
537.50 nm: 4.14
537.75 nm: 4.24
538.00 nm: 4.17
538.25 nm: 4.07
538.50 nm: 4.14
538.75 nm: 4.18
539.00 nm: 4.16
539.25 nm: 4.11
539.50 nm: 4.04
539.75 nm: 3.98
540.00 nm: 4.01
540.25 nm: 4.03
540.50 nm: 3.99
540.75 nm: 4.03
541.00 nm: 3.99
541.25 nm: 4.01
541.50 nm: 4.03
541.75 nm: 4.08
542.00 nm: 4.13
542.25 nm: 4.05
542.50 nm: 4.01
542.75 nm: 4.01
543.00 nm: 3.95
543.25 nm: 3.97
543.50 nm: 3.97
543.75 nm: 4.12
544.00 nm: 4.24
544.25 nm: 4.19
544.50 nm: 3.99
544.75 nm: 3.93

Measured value 1.01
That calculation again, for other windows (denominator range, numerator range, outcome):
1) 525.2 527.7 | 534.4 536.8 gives 1.10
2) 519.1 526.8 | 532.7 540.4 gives 1.08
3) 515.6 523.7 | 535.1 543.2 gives 1.14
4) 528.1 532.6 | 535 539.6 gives 1.01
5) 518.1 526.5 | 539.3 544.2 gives 1.10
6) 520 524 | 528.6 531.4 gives 1.08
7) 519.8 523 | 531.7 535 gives 1.08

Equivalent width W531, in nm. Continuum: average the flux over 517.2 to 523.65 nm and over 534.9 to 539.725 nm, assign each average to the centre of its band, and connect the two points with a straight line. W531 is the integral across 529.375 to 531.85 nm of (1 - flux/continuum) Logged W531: -0.08 nm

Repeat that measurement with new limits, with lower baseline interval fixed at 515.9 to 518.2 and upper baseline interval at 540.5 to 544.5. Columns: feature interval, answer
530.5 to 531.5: -0.087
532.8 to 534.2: -0.044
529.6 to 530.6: -0.053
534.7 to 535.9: -0.082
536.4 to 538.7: -0.062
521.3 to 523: -0.104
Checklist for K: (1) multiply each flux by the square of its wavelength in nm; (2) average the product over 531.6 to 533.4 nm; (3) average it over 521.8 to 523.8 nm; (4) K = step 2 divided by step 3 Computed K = 1.1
